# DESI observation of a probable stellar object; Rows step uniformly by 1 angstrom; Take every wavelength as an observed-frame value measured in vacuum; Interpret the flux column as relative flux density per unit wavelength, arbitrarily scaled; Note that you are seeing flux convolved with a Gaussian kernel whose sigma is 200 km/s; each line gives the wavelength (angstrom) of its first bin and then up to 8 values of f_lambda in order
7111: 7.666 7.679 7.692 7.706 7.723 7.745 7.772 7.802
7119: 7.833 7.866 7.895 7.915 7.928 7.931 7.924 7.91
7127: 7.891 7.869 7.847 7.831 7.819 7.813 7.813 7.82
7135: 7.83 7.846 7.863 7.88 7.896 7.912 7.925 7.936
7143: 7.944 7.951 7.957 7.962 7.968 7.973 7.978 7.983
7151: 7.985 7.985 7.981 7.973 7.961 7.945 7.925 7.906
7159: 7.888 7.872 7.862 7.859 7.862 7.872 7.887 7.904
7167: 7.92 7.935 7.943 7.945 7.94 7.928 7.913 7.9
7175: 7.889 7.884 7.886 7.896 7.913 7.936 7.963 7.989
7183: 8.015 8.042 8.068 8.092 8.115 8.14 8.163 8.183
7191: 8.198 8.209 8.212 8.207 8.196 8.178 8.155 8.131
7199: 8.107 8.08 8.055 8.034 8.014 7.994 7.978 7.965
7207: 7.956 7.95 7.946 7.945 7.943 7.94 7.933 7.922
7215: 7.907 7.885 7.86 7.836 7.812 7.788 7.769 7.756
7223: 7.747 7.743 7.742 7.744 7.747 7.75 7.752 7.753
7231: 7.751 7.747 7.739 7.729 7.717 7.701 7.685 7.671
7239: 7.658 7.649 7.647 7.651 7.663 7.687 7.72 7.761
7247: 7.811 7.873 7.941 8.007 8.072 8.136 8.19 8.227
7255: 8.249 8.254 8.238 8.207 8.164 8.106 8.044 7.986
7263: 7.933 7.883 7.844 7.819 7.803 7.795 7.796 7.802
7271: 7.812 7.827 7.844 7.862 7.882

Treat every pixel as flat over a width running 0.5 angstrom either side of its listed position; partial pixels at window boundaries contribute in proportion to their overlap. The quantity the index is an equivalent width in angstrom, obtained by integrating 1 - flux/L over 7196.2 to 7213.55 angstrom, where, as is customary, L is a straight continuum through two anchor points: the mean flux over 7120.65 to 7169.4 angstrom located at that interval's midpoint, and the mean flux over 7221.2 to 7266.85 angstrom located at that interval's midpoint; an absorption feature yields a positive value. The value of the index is -0.3 angstrom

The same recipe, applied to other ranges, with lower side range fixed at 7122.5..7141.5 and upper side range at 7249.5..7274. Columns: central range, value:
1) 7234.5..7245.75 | 0.4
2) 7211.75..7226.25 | 0.2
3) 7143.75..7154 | -0.1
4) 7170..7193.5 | -0.3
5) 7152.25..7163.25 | 0.0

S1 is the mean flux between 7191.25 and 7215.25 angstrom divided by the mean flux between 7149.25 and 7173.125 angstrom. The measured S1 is 1.01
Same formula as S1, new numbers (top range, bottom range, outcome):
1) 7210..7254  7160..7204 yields 0.97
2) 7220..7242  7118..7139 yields 0.98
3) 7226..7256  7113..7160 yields 0.99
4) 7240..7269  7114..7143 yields 1.01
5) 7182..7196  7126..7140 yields 1.04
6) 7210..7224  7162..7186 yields 0.99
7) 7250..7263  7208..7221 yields 1.03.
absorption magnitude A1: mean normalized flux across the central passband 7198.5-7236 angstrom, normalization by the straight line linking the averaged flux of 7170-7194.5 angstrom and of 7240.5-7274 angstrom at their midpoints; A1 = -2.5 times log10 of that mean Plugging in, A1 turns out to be 0.016 mag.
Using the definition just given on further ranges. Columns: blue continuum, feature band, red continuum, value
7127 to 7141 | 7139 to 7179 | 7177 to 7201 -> 0.00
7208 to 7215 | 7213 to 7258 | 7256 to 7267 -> 0.02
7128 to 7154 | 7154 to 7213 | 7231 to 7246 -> -0.02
